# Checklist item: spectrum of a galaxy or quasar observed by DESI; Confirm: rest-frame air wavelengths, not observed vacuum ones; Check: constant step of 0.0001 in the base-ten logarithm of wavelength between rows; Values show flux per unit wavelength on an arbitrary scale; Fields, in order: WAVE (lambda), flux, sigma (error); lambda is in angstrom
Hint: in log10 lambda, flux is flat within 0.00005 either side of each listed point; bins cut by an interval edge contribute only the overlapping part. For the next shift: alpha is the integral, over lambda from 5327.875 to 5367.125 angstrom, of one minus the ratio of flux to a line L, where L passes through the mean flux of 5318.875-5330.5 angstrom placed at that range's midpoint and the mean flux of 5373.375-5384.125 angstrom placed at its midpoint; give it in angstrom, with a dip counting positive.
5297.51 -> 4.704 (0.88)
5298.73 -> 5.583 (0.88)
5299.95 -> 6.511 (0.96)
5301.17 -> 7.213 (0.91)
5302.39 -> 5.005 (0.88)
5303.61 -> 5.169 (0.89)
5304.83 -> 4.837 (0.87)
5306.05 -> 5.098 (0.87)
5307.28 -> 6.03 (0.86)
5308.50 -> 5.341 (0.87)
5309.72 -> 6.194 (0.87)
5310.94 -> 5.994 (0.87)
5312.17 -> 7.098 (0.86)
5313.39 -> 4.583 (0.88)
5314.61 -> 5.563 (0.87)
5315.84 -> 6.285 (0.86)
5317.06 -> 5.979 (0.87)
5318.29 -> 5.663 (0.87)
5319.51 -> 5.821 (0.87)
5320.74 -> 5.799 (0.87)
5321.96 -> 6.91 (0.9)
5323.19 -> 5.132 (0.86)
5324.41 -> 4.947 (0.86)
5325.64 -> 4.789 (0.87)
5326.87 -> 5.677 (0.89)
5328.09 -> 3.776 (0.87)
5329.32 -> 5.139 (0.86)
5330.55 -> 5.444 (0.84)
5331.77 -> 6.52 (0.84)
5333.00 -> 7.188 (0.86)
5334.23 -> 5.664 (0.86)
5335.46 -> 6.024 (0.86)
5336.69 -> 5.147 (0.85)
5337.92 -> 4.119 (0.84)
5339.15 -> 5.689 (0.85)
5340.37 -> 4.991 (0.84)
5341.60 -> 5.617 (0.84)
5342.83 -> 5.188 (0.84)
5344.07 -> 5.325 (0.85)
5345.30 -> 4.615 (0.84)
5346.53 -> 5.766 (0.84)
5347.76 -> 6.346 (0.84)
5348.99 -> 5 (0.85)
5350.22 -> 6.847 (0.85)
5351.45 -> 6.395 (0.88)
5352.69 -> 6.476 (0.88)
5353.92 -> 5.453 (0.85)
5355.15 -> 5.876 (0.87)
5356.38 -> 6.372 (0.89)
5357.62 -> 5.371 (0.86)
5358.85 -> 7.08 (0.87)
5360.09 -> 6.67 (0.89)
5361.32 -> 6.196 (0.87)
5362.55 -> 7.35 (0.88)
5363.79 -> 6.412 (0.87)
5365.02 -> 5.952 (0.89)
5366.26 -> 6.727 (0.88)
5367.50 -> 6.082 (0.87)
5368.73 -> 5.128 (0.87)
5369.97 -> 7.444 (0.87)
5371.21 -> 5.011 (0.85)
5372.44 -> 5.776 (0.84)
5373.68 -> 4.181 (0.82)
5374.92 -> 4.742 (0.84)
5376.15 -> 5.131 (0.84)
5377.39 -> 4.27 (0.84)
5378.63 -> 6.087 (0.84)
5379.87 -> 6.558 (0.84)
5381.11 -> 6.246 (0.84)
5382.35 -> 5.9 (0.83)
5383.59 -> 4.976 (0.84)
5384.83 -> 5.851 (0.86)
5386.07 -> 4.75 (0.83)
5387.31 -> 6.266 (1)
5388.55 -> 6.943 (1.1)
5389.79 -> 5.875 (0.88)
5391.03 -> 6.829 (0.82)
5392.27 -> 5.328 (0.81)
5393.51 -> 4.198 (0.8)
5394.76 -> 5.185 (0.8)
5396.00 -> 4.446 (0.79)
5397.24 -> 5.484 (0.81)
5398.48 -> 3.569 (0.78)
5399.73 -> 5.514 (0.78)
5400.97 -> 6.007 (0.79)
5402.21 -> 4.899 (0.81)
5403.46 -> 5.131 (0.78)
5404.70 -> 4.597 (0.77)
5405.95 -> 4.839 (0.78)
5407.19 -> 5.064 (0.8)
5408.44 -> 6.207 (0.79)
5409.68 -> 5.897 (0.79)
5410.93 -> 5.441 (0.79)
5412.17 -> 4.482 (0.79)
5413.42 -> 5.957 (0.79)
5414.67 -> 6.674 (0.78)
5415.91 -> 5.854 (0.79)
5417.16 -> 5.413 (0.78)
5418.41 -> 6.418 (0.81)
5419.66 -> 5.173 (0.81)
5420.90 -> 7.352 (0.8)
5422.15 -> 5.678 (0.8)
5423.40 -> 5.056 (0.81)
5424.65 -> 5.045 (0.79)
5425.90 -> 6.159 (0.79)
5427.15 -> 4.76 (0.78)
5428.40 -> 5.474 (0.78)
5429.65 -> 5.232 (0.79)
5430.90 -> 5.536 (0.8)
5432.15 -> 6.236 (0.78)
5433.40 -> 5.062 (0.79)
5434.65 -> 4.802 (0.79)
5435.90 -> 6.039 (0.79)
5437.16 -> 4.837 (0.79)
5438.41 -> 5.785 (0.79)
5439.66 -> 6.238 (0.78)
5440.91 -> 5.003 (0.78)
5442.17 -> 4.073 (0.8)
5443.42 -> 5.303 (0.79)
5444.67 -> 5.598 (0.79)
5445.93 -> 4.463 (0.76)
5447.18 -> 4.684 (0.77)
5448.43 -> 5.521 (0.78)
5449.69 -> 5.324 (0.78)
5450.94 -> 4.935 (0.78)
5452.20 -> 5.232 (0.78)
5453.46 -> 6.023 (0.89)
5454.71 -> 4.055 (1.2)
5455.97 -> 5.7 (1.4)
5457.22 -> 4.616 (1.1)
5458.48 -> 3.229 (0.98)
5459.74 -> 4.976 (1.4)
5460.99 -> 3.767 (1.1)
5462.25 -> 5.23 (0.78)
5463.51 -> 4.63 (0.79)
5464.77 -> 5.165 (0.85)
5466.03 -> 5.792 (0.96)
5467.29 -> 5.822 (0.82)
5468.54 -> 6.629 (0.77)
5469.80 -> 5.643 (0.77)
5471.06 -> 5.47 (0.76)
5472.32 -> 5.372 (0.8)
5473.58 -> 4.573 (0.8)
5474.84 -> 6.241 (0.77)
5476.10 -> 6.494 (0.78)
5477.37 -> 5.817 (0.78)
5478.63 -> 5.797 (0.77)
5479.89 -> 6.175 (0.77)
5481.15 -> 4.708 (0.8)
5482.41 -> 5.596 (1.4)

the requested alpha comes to -3.7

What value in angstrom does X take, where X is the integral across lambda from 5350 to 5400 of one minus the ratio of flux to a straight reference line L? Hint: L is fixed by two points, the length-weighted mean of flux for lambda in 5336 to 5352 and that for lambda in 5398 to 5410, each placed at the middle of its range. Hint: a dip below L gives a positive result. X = -4.3 angstrom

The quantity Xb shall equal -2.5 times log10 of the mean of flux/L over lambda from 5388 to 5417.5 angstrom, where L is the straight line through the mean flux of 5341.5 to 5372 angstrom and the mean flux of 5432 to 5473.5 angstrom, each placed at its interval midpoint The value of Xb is 0.04 mag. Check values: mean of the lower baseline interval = 6.03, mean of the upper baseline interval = 5.17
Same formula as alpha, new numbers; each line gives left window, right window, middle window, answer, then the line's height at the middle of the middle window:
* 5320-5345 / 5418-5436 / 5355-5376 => -2.0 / 5.49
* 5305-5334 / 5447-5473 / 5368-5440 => -1.9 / 5.36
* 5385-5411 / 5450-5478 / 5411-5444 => -1.3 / 5.31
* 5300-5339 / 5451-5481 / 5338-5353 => -0.1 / 5.57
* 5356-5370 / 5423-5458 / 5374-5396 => 1.8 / 6.04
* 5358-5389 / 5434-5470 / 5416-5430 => -0.5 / 5.42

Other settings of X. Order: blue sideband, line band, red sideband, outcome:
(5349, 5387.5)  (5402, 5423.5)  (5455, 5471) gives -0.3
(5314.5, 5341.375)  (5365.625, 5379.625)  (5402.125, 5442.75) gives 0.0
